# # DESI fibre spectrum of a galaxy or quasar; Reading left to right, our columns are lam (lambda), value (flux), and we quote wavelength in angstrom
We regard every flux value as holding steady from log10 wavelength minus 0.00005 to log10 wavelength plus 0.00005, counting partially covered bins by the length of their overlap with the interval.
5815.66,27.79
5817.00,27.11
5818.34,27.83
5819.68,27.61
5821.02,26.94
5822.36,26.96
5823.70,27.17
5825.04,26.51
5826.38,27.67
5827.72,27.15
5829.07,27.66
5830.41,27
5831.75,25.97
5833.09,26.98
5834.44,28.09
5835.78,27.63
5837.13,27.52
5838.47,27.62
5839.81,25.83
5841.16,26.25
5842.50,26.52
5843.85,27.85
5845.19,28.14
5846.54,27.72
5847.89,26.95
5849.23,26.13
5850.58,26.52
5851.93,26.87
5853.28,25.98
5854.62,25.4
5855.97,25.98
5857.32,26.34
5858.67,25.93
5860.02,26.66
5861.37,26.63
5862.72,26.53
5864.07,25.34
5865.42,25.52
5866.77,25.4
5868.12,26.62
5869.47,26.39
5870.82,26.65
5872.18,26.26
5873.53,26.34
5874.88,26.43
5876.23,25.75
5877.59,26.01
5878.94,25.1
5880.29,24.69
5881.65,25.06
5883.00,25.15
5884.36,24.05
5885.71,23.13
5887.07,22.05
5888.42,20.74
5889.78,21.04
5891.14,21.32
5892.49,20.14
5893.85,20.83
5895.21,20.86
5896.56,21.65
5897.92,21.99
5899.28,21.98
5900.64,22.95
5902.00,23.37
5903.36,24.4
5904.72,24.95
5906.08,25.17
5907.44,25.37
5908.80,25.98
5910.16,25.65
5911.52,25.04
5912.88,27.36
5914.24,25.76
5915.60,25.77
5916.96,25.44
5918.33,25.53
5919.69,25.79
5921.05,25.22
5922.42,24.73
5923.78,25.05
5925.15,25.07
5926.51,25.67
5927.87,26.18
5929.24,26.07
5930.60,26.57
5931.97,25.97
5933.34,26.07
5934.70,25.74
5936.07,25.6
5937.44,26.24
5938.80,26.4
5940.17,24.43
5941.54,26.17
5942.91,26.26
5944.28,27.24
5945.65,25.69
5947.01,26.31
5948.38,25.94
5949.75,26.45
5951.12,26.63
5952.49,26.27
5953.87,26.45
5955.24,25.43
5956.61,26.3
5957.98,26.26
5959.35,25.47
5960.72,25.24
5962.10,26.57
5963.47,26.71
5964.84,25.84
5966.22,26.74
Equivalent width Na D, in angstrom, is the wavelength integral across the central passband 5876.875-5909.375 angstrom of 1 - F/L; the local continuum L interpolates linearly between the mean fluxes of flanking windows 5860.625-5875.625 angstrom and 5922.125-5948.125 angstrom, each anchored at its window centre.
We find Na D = 3.5 angstrom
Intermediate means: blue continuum 26.2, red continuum 25.9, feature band 23.2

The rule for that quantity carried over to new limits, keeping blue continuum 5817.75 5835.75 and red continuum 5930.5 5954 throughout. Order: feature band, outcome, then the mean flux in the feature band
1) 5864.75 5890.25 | 1.8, 24.9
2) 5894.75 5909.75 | 1.6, 23.6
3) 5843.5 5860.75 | 0.2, 26.6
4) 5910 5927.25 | 0.5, 25.6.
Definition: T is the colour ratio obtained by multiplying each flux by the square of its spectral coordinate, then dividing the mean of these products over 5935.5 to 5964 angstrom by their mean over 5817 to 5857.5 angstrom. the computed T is 1.0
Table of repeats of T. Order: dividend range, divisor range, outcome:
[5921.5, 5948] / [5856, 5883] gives 1.02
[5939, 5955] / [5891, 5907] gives 1.18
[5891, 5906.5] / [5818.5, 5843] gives 0.85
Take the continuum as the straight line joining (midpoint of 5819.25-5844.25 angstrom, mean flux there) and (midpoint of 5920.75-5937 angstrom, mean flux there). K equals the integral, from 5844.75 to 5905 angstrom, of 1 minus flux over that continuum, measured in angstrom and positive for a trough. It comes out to 4.0 angstrom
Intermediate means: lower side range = 27.1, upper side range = 25.7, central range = 24.7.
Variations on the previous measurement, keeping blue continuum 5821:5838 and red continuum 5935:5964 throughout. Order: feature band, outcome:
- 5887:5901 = 2.8 angstrom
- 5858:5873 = 0.4 angstrom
